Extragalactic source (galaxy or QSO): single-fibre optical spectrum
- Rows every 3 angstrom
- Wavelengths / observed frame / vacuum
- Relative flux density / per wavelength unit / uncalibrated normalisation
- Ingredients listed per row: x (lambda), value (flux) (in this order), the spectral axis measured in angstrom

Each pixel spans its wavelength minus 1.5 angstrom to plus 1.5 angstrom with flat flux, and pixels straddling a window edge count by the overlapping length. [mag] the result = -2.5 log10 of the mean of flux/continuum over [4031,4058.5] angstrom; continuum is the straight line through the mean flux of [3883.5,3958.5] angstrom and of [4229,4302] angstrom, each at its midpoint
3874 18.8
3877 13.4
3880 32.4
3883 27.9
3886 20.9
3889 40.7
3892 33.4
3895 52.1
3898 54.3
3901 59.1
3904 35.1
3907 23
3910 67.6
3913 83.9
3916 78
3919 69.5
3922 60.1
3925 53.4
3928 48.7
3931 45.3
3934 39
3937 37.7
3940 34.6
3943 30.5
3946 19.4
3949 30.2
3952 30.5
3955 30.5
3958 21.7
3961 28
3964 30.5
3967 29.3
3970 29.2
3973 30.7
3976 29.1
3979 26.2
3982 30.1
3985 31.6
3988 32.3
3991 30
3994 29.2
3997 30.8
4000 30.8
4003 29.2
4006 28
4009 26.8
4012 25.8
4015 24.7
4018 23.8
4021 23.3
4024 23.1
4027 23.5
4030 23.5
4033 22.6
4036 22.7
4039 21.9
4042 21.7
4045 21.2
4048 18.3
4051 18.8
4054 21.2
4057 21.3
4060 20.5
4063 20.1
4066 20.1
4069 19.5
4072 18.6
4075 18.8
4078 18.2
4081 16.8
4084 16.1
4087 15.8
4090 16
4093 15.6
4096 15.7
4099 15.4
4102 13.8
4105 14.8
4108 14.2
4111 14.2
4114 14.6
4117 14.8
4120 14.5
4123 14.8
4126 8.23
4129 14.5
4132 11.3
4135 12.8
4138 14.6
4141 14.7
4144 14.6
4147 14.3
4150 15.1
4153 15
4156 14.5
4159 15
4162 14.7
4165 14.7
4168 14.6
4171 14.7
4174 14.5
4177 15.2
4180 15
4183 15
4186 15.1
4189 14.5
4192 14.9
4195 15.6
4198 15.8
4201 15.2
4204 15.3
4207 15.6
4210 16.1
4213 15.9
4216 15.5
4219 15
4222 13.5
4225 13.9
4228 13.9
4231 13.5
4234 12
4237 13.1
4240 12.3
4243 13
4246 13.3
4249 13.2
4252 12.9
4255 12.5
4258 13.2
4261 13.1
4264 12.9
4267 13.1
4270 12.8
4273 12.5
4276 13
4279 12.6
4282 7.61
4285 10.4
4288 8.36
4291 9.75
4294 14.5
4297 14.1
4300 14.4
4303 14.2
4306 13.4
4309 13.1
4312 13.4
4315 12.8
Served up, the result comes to 0.475 mag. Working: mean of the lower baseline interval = 44.1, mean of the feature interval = 21.1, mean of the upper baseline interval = 12.4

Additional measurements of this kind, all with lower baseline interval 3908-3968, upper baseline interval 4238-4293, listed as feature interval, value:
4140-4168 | 0.469 mag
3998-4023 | 0.345 mag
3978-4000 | 0.264 mag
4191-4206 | 0.198 mag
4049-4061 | 0.497 mag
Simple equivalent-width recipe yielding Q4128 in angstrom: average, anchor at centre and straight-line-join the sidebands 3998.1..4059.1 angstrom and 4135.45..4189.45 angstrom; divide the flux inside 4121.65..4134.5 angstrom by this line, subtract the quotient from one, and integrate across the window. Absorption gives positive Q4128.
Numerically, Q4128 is 3.6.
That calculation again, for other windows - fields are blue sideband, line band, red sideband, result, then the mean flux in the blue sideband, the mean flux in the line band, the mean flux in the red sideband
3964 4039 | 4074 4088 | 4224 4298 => 3.46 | 27.3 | 17.1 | 12.4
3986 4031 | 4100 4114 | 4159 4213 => 4.18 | 27.1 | 14.3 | 15.1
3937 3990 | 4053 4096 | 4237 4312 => 9.28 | 29.3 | 18.3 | 12.5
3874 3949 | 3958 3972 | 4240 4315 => 3.73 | 43.4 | 28.5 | 12.6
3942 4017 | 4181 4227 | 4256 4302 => 3.25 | 28.6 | 15.1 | 12.2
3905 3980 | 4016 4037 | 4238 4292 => 6.18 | 40.3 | 23.3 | 12.1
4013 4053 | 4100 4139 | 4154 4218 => 9.83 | 22.3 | 13.6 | 15.1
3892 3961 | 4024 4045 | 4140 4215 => 6.23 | 45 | 22.6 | 15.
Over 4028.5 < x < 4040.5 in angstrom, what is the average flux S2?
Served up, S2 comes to 22.7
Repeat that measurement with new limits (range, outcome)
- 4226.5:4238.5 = 13.1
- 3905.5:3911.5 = 45.3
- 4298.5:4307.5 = 14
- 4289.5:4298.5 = 12.8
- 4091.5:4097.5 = 15.6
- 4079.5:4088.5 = 16.2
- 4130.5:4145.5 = 13.6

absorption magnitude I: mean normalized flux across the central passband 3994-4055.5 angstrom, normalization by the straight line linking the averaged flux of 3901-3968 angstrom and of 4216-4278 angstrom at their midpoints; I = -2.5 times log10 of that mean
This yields 0.377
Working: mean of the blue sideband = 42.6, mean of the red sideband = 13.2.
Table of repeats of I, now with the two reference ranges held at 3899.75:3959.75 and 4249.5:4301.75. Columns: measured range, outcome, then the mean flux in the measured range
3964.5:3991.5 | 0.32 mag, 29.9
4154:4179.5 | 0.46 mag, 14.8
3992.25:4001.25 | 0.26 mag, 30.2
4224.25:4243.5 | 0.23 mag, 13.1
